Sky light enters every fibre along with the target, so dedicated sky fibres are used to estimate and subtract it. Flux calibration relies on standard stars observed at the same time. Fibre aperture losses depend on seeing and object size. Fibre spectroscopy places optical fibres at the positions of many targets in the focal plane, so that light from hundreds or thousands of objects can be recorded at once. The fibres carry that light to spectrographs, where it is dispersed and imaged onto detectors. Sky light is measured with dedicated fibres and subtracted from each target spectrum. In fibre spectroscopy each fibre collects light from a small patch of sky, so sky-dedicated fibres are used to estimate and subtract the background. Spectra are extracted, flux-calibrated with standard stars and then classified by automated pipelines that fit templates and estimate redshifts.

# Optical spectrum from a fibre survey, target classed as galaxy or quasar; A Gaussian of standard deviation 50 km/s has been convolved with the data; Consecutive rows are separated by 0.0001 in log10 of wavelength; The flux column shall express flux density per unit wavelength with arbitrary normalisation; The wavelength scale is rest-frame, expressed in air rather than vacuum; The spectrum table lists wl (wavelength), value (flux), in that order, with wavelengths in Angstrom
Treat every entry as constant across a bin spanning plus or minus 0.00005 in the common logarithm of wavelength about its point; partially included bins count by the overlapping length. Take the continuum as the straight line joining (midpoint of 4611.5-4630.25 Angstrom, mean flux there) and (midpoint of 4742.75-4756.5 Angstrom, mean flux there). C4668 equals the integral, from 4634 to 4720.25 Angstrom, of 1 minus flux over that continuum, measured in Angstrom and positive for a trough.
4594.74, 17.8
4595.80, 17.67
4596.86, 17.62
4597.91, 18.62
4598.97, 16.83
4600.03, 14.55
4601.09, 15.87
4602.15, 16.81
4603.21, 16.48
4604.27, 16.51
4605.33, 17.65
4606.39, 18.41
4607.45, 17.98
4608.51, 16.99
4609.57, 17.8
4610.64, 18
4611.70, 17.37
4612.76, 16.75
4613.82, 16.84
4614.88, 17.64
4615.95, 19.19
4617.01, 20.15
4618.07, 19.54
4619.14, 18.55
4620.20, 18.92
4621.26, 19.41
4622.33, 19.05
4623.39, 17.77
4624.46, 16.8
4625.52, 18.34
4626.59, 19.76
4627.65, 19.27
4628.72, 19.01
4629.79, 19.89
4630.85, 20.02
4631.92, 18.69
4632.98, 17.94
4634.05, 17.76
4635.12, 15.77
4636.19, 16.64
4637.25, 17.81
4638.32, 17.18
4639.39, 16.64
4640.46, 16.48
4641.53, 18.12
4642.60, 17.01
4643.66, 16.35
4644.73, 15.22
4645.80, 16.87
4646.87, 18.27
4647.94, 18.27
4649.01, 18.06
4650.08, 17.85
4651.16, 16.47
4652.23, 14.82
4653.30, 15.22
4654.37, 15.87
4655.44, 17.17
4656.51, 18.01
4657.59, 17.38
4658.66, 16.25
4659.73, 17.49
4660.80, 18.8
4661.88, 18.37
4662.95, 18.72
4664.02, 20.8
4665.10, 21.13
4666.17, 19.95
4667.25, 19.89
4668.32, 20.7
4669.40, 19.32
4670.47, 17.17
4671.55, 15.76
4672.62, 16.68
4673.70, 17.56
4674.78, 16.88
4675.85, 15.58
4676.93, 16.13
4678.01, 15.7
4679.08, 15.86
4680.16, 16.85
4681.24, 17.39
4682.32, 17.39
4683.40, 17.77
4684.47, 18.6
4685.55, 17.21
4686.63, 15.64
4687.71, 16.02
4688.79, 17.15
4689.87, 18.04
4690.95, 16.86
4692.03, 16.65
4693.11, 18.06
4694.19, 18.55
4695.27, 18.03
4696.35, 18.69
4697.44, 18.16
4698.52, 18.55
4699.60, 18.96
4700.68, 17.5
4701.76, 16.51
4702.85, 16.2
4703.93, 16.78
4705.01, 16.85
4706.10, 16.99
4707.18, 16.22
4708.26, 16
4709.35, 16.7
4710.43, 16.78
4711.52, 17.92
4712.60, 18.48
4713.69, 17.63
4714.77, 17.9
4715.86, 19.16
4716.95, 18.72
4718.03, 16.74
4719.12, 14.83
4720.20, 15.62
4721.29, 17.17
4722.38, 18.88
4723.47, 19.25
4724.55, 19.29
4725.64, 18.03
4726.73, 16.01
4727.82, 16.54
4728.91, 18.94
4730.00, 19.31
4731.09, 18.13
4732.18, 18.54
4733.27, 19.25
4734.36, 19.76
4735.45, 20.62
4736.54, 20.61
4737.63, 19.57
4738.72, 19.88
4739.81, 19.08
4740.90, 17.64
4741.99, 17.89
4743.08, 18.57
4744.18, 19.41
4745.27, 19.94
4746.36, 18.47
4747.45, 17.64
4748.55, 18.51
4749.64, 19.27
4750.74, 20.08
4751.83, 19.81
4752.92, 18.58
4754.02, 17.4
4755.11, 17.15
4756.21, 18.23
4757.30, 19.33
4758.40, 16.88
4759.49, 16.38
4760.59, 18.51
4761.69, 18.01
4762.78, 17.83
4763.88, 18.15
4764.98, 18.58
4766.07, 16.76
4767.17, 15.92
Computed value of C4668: 5.9 Angstrom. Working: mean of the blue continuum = 18.6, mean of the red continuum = 18.7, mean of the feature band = 17.4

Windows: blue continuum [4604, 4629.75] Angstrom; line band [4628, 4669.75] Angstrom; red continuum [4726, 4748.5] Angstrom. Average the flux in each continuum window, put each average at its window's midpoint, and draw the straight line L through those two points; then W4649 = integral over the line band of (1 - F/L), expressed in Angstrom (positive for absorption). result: 1.28 Angstrom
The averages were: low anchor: 18.3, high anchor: 18.8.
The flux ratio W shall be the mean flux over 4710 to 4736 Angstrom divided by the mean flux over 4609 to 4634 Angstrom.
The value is 1.0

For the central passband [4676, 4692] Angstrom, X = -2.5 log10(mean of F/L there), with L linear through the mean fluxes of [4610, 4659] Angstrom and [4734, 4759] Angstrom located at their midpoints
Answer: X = 0.085 mag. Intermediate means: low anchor 17.7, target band 16.9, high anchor 18.9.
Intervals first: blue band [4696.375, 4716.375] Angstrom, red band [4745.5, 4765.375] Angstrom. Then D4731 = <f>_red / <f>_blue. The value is 1.05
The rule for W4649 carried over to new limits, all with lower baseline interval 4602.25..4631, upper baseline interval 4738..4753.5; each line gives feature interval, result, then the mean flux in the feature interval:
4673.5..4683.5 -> 1.0 Angstrom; 16.6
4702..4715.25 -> 1.2 Angstrom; 17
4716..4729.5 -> 0.9 Angstrom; 17.6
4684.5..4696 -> 0.8 Angstrom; 17.3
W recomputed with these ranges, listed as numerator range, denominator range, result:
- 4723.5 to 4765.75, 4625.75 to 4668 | 1.04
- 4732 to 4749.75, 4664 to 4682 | 1.08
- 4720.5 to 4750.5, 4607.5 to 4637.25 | 1.02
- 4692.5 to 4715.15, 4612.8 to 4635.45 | 0.94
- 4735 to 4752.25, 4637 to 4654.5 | 1.14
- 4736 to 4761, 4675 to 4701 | 1.08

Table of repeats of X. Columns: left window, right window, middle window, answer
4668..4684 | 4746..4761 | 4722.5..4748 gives -0.05 mag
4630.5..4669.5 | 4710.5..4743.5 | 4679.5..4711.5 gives 0.05 mag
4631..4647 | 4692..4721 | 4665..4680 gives -0.02 mag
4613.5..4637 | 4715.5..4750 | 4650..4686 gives 0.06 mag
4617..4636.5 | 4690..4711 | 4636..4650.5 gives 0.07 mag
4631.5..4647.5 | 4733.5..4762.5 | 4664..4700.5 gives 0.00 mag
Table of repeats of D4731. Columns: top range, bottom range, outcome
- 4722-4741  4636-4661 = 1.11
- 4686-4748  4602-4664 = 1.01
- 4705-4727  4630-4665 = 1.00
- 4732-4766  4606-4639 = 1.02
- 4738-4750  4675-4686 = 1.11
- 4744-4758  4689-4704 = 1.06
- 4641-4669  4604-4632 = 0.97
